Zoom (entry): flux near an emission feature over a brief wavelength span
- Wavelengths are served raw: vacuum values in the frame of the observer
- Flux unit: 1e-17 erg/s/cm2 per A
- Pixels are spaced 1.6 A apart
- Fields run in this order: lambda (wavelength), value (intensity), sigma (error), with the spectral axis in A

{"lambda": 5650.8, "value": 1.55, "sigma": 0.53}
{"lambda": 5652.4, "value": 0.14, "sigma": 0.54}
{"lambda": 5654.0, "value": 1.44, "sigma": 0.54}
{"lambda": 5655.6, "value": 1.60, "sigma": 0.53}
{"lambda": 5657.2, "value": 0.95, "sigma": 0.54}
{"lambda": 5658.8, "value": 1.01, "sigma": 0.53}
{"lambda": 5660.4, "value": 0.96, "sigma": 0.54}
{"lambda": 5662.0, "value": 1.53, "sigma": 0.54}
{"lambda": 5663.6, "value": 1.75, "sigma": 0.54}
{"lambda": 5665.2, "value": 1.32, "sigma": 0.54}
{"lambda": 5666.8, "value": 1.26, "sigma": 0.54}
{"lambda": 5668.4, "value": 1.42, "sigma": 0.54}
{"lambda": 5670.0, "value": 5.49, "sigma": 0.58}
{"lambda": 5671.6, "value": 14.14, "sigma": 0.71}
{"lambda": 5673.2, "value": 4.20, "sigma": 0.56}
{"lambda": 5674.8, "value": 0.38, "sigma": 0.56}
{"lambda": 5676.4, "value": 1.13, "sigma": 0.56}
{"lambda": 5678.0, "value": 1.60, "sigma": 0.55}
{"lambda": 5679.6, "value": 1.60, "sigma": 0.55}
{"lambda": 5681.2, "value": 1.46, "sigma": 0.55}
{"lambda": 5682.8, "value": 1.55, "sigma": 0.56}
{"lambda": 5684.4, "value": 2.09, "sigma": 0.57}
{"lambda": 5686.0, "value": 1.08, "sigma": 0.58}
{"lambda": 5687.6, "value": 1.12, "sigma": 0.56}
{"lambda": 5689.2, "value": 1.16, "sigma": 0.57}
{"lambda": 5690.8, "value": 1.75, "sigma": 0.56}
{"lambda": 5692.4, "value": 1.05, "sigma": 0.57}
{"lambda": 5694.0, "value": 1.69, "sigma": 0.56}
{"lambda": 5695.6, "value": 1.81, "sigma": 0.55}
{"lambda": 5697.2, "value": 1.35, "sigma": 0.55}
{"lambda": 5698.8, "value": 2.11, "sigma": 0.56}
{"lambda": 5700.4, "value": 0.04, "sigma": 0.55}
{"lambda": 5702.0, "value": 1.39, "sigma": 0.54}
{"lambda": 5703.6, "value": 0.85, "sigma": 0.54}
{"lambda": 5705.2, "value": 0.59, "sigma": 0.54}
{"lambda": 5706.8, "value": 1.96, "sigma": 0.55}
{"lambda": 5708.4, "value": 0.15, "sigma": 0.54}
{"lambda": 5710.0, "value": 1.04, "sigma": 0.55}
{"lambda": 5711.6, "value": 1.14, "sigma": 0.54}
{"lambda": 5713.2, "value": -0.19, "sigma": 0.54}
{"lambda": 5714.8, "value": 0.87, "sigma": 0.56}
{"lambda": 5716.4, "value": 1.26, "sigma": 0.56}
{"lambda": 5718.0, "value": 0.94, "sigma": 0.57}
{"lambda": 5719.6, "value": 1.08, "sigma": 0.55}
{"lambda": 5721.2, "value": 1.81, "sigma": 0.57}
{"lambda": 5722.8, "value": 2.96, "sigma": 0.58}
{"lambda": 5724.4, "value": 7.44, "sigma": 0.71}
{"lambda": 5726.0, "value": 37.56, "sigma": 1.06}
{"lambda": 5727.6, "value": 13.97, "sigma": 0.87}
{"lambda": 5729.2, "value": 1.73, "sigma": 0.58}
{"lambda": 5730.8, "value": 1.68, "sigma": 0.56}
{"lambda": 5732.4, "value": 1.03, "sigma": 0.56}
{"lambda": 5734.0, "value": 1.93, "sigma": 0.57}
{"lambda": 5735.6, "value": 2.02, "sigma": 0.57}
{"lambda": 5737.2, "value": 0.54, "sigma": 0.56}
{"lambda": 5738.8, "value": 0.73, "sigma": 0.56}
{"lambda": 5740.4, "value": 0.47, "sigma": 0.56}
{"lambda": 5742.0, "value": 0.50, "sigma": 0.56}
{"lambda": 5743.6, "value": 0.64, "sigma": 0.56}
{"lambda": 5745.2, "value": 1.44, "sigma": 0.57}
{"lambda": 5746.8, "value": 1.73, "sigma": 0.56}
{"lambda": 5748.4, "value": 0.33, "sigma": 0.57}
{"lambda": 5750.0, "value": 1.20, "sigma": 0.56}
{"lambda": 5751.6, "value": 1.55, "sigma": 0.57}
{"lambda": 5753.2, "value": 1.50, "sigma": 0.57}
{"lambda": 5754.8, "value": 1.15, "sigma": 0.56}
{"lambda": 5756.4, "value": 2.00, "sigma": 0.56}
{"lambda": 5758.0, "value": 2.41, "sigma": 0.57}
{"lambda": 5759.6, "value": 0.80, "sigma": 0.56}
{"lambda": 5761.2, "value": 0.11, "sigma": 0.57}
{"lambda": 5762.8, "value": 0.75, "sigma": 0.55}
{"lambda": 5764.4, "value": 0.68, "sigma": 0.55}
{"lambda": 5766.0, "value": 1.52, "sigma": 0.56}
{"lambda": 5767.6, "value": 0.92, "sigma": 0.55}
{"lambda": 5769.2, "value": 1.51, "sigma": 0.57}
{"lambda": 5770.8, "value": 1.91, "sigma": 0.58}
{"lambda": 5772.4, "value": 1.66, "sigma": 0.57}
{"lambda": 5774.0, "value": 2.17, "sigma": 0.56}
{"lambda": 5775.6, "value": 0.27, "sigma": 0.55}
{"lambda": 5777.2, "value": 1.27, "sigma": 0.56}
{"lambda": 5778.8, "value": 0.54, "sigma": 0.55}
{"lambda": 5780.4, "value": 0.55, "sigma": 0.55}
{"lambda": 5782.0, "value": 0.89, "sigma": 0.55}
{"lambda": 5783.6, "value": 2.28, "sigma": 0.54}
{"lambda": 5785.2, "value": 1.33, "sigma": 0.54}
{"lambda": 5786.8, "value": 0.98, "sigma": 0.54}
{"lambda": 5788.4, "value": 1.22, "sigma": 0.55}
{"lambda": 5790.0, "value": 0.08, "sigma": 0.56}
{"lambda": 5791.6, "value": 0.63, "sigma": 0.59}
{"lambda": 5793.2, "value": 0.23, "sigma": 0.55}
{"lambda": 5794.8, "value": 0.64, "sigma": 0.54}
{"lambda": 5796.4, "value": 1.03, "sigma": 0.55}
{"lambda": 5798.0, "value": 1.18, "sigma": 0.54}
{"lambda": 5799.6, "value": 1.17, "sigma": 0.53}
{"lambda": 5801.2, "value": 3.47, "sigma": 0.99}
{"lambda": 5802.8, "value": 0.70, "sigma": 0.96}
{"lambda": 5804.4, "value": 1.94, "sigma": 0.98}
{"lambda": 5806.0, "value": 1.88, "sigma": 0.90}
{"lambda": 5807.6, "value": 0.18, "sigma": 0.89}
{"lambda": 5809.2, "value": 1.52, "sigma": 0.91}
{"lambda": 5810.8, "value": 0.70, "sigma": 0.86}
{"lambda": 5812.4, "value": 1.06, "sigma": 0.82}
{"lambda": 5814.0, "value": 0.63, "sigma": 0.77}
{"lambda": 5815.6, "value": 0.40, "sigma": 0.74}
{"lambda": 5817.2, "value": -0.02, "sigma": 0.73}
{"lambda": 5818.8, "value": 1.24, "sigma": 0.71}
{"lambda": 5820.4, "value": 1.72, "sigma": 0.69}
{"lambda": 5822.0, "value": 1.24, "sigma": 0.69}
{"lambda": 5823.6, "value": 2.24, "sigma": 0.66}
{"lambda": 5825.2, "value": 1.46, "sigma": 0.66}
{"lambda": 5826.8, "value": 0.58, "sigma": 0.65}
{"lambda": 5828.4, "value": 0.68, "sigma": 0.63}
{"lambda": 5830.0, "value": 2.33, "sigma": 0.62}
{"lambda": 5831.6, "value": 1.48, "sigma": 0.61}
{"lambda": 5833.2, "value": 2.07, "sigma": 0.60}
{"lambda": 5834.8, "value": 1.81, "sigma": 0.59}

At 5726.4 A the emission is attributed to [O III] 5007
